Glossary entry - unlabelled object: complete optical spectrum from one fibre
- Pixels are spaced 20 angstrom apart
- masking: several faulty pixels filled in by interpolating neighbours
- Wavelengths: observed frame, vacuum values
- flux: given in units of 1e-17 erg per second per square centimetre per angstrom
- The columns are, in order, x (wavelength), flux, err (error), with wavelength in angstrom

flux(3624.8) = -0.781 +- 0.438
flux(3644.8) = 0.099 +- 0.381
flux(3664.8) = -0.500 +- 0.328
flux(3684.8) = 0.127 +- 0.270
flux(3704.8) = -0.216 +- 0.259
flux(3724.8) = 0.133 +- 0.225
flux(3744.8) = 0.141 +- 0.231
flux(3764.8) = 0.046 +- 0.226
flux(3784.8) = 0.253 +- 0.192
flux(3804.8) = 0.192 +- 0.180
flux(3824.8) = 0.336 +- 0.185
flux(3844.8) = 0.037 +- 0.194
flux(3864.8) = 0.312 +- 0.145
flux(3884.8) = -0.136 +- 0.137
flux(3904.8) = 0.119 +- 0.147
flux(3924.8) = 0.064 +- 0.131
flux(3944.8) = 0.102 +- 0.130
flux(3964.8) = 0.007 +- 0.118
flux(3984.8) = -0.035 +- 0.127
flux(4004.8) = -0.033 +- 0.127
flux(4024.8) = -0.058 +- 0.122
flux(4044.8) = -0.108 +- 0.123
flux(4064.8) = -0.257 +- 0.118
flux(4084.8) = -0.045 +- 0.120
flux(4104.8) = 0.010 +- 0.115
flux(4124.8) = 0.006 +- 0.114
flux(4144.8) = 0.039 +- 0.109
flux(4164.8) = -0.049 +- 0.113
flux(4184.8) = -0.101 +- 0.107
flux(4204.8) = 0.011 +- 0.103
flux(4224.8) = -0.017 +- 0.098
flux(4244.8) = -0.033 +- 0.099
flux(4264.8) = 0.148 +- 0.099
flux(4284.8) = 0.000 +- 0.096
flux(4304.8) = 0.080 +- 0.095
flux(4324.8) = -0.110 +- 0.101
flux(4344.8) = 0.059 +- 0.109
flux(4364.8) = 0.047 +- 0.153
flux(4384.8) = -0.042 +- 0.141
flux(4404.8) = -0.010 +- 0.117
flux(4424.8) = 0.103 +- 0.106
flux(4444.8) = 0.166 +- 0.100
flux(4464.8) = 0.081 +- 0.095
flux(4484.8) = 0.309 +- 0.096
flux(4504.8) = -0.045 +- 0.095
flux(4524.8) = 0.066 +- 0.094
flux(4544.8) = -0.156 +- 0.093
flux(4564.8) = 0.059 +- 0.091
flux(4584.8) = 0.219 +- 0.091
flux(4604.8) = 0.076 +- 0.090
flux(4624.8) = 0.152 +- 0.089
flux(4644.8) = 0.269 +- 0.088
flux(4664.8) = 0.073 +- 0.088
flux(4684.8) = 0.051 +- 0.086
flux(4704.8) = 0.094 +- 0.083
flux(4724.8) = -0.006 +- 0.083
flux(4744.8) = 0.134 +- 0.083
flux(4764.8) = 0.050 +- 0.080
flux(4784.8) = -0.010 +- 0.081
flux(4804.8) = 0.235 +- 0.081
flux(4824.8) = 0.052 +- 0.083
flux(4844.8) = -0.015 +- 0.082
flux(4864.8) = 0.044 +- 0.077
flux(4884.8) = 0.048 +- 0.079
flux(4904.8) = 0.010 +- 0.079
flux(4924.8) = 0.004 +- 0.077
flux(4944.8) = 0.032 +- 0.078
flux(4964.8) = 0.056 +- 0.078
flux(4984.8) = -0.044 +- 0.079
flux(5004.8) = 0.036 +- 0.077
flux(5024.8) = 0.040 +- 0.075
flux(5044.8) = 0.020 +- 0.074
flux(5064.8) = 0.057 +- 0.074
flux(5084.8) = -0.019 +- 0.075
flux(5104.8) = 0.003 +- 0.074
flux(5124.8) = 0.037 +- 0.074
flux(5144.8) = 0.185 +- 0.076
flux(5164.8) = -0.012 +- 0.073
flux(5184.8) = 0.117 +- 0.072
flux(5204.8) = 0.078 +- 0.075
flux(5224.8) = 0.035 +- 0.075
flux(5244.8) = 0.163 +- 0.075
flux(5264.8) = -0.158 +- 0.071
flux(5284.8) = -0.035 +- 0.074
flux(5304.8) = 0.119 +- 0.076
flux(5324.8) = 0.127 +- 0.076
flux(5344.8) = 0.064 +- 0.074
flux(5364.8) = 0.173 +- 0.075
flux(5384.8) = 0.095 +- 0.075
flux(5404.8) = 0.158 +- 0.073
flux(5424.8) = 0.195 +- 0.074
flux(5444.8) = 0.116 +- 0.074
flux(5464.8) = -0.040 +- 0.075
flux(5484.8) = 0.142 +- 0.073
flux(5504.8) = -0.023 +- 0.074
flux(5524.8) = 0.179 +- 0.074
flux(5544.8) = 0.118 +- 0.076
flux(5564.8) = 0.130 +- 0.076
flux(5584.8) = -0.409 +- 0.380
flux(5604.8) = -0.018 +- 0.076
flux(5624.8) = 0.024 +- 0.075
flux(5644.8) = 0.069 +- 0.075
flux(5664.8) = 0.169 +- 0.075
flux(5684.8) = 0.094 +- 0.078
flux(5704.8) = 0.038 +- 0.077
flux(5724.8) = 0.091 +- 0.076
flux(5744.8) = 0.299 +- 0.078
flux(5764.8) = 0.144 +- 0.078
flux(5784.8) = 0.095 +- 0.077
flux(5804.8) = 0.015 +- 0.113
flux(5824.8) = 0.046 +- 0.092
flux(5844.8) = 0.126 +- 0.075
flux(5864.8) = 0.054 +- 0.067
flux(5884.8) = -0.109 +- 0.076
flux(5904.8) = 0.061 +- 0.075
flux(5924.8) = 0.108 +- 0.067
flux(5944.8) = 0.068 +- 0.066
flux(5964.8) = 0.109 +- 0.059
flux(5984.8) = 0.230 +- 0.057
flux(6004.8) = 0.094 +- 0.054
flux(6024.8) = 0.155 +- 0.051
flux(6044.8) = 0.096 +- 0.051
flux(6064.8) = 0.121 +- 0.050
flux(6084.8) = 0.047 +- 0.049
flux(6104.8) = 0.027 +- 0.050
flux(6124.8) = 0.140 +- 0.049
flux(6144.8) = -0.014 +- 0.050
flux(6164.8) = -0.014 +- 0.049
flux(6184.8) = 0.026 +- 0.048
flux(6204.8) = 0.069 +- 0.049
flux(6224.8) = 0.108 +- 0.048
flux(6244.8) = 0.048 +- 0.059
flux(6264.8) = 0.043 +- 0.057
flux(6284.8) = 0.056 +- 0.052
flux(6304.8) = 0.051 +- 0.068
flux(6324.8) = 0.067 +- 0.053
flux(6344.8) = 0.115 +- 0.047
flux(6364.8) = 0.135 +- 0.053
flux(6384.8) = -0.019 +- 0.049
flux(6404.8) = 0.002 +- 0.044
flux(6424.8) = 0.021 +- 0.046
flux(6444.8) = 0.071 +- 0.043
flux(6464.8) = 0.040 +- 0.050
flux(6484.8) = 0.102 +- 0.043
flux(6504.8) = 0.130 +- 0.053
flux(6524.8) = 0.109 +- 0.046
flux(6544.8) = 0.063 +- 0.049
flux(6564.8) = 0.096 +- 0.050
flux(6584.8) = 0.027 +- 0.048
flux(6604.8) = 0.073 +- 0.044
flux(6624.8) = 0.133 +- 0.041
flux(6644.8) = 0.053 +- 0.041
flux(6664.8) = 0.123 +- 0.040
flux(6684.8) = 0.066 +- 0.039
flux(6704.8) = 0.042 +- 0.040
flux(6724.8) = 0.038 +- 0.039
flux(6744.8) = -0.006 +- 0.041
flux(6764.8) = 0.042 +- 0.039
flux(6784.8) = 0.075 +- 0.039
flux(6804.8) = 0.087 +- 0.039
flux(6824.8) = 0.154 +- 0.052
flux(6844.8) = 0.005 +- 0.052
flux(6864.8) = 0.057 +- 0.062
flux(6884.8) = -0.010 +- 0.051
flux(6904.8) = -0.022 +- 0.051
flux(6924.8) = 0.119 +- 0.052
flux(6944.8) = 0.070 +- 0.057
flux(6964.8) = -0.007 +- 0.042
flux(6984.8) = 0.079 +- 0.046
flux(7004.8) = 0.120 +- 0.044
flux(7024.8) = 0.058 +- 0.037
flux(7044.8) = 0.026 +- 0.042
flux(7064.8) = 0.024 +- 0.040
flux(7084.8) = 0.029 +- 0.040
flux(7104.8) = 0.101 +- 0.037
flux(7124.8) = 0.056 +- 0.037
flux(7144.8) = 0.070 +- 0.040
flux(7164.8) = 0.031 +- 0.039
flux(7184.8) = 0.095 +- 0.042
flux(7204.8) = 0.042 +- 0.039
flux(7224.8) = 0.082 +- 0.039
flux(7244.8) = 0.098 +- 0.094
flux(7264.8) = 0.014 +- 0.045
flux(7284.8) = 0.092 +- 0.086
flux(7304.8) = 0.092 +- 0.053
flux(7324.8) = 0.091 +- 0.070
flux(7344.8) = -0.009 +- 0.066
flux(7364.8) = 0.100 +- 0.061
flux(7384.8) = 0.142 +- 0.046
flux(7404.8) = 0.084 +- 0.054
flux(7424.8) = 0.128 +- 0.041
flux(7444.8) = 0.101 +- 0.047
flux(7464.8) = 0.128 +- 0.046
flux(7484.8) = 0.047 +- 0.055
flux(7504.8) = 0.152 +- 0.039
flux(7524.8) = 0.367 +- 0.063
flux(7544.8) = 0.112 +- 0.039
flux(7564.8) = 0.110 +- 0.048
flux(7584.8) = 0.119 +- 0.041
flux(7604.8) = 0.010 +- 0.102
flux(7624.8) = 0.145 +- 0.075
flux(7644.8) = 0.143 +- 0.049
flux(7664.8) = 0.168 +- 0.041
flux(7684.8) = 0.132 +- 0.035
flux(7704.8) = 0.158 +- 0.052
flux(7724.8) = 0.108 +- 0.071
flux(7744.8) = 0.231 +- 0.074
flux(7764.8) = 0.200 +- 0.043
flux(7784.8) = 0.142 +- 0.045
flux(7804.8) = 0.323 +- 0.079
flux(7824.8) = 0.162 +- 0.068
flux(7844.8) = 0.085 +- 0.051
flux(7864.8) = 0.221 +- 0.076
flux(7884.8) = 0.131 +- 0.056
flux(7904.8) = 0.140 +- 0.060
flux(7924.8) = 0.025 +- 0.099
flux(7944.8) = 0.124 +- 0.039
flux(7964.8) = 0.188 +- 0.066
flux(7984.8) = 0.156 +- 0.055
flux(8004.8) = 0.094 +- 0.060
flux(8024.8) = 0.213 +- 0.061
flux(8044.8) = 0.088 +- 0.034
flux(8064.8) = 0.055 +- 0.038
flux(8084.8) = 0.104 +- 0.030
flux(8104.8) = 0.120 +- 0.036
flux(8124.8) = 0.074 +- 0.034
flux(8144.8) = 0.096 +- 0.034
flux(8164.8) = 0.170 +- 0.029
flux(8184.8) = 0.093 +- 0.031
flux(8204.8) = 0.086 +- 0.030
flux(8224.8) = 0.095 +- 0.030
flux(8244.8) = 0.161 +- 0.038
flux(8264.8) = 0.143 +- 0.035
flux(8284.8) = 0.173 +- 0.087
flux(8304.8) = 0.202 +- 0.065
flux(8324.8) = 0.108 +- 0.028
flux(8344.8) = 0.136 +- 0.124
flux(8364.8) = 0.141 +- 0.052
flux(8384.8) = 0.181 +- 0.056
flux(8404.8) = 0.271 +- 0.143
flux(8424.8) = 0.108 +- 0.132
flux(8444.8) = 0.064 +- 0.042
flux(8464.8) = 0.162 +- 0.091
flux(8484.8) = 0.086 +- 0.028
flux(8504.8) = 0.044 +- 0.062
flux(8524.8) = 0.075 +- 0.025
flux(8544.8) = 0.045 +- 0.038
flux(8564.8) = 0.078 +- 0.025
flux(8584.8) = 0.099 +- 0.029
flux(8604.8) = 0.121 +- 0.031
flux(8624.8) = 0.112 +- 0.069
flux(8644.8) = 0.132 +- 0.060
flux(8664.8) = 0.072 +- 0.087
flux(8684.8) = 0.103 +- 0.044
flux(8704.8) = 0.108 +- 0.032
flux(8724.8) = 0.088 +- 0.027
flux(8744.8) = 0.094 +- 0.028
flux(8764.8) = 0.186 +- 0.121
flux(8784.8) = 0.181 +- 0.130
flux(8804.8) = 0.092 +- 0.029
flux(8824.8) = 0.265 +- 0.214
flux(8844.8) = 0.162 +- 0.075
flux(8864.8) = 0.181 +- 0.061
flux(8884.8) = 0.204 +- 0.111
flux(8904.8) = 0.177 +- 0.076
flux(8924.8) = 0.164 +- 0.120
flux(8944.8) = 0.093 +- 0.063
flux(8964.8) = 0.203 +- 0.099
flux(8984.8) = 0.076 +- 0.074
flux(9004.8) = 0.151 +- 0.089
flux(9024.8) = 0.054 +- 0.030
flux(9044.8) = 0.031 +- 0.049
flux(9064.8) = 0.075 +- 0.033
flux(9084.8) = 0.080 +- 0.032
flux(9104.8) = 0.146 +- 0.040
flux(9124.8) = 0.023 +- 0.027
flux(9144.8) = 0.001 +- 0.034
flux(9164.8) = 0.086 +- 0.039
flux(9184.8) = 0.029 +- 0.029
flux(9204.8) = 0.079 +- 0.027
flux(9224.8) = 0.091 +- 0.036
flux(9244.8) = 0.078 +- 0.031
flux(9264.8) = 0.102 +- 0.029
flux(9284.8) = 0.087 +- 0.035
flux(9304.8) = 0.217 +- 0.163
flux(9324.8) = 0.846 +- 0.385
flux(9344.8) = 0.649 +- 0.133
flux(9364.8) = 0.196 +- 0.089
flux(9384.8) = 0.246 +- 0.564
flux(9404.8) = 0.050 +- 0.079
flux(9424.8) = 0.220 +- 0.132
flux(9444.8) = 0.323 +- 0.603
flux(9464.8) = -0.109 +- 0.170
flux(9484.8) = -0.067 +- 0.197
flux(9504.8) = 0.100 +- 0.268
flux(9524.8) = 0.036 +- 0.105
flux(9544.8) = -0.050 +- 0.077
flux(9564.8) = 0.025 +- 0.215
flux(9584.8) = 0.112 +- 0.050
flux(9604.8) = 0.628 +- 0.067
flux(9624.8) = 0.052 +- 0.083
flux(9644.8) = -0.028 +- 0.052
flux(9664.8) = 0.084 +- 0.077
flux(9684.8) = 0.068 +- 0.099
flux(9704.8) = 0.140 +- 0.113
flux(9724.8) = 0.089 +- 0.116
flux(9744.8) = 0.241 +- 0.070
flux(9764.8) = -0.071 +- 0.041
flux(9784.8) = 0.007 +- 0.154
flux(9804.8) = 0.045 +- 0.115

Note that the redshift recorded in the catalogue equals 0.15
